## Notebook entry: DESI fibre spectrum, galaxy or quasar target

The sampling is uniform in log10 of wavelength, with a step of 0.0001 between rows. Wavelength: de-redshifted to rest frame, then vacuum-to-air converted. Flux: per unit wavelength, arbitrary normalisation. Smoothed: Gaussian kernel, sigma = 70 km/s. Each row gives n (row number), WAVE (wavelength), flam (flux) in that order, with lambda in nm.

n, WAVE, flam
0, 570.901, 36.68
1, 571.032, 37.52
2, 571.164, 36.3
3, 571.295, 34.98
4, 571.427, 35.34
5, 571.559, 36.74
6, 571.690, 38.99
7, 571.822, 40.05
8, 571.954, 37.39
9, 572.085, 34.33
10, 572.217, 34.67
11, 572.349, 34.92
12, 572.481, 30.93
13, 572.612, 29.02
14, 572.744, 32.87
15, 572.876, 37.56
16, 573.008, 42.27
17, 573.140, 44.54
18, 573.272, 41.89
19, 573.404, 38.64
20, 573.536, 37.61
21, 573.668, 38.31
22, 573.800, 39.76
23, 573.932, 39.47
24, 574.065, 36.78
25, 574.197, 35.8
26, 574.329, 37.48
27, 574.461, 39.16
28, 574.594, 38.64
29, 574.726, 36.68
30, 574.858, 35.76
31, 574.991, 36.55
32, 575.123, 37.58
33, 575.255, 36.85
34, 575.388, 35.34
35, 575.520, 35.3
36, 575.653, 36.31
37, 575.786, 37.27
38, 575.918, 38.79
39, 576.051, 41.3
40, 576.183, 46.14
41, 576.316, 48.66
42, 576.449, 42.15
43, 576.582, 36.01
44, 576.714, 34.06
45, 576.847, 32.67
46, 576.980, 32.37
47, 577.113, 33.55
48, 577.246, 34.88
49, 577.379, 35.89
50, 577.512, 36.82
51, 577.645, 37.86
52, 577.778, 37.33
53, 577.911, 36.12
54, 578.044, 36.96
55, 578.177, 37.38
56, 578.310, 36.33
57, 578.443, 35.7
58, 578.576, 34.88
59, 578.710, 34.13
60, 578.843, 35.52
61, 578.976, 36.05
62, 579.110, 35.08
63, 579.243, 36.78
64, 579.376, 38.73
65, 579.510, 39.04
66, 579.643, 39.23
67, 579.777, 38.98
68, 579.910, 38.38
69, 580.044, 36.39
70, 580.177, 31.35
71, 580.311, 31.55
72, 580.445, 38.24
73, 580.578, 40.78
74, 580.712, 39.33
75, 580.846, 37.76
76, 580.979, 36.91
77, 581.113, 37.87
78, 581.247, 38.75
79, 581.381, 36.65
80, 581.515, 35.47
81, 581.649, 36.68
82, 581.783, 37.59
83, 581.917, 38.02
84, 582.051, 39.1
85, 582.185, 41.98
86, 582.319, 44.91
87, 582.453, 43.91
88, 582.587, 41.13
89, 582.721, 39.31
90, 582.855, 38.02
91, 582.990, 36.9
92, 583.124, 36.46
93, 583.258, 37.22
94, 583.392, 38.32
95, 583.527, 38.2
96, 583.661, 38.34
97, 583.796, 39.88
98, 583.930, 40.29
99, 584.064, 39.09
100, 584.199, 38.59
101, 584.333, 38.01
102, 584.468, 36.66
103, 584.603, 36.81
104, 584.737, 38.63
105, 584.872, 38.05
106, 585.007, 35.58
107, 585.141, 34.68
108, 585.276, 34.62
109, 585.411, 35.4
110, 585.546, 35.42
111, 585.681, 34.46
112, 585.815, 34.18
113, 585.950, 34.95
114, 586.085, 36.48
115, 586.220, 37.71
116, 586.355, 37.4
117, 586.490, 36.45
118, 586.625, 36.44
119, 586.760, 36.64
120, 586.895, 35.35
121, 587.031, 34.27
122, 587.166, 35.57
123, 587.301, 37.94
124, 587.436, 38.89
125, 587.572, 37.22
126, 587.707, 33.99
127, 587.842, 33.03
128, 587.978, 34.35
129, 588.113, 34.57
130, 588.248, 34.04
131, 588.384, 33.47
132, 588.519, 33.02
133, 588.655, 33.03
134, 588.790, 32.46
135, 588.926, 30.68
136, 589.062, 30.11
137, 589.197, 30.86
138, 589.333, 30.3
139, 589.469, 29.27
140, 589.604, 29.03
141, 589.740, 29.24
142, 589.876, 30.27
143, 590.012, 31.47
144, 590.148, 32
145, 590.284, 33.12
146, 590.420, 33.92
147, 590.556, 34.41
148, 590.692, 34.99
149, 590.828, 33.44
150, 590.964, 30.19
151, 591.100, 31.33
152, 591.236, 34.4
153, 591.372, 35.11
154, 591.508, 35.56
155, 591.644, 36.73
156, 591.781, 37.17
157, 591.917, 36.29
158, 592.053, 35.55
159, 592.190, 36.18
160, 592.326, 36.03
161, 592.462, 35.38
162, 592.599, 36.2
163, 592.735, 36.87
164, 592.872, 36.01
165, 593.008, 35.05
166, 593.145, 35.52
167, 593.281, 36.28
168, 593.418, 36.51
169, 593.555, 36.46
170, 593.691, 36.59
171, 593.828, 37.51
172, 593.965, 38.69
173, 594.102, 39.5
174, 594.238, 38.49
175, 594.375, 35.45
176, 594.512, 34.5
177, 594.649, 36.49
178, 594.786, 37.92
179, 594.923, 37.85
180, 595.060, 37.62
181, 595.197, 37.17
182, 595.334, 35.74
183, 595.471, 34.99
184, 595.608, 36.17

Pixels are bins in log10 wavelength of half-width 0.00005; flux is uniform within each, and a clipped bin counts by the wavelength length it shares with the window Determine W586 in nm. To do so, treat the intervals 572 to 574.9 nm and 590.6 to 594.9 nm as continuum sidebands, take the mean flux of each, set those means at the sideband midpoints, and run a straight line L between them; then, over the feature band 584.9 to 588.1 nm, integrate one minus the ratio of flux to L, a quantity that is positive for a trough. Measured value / 0.05 nm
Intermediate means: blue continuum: 37.2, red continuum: 35.9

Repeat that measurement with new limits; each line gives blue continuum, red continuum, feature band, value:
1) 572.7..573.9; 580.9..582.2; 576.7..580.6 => 0.23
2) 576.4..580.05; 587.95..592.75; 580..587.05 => -0.48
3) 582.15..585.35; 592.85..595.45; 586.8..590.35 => 0.44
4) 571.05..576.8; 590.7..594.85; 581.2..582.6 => -0.10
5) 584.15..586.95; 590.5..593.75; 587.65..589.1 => 0.12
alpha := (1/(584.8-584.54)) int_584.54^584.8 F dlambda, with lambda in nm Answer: 37.8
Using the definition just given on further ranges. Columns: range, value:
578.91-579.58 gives 37.1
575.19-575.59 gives 35.8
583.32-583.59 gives 38.2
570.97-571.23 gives 36.9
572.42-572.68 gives 30.1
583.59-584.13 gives 39.4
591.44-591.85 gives 36.5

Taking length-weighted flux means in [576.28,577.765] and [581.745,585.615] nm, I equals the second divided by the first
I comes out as 1.05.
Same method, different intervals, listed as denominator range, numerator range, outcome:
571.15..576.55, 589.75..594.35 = 0.93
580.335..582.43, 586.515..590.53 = 0.86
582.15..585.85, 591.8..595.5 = 0.96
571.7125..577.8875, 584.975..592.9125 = 0.92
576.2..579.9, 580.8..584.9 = 1.04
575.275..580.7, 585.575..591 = 0.91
